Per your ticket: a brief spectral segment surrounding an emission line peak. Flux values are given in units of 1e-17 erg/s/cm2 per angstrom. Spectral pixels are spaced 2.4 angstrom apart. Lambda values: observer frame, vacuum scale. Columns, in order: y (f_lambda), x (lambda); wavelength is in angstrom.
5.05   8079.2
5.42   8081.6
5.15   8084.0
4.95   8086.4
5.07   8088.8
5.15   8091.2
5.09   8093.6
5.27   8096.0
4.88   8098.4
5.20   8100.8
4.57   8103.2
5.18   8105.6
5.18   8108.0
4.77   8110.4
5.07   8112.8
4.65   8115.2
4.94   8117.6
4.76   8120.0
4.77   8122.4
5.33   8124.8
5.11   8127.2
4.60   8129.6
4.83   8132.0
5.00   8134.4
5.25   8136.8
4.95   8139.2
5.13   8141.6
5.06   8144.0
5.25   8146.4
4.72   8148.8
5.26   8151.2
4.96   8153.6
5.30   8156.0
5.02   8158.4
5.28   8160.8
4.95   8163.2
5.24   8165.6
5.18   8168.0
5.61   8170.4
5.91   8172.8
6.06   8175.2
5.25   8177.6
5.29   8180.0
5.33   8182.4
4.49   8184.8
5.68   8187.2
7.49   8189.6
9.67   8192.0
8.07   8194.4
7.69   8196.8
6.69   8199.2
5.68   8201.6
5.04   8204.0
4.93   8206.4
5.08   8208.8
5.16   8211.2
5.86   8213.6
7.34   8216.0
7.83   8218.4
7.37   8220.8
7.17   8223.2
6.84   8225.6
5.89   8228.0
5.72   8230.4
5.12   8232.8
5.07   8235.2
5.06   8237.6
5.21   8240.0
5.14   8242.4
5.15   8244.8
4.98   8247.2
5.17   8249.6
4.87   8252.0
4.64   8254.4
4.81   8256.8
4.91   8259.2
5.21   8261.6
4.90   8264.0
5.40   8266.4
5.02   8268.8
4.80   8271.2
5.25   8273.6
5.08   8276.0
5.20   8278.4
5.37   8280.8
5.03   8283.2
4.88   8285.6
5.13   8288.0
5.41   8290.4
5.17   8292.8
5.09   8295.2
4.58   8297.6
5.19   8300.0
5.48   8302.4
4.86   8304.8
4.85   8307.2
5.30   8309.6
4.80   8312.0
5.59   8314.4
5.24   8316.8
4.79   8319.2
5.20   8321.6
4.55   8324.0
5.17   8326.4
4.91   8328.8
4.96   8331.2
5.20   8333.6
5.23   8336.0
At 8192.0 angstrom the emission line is H-alpha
